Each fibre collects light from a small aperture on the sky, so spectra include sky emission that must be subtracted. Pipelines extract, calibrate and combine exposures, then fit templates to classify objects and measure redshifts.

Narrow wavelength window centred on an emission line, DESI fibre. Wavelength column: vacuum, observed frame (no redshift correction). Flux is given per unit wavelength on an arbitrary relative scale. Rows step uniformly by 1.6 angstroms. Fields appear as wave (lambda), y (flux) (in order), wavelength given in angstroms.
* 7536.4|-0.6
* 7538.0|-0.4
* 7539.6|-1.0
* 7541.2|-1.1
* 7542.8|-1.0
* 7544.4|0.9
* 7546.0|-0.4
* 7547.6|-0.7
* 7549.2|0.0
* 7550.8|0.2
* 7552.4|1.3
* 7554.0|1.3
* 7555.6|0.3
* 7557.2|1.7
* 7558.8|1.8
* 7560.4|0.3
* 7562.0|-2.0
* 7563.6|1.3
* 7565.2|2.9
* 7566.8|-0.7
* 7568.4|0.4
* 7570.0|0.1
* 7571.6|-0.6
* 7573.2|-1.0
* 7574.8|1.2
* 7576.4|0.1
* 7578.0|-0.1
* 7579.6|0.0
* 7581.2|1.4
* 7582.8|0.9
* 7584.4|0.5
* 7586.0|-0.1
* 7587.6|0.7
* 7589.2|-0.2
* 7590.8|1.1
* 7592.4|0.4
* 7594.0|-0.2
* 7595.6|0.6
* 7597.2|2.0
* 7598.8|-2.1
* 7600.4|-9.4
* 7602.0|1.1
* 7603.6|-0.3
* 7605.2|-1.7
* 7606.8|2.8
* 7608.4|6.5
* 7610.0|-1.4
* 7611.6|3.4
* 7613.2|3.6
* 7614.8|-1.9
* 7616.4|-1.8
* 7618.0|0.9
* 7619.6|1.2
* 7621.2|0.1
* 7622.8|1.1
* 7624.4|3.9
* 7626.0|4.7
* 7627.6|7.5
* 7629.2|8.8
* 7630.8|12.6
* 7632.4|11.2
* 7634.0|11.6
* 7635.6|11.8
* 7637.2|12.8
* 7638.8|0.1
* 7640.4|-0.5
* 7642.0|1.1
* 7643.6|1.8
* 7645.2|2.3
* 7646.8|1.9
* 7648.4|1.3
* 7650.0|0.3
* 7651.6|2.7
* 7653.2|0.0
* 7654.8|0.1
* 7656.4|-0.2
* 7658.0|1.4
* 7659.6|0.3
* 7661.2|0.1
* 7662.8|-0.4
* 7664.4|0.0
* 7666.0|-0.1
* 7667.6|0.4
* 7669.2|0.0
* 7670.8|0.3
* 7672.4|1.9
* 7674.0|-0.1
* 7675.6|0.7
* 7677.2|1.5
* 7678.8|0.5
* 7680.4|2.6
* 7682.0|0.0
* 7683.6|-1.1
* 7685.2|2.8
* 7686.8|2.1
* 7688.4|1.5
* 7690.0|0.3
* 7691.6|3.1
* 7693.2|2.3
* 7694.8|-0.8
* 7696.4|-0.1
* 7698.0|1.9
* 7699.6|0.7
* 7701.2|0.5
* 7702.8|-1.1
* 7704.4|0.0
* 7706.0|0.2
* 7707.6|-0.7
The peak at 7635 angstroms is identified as [O II] 3727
